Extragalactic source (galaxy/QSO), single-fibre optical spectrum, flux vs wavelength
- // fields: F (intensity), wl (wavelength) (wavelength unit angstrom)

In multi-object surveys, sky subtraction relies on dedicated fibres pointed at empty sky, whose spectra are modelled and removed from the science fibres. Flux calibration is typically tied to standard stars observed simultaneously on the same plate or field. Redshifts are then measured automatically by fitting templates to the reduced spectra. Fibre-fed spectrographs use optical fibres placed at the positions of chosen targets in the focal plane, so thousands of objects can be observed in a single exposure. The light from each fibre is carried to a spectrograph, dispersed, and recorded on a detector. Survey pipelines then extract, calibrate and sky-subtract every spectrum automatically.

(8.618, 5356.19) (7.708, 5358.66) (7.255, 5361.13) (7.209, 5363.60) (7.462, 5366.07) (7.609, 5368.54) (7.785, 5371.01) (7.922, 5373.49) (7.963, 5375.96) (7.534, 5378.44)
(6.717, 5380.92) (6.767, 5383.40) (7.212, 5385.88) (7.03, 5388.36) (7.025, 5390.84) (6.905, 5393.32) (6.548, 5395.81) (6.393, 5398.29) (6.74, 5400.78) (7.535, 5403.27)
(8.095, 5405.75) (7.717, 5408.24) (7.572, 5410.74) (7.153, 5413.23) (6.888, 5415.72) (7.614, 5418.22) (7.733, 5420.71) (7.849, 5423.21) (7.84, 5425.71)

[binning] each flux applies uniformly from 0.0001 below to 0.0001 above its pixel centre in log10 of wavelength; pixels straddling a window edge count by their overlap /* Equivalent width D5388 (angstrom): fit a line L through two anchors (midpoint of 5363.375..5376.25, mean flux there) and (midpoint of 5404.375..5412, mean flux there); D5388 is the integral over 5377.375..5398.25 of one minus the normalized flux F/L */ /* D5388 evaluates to 2.2 angstrom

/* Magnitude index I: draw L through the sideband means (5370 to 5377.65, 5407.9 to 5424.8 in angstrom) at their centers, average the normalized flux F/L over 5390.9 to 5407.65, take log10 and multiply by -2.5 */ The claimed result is 0.085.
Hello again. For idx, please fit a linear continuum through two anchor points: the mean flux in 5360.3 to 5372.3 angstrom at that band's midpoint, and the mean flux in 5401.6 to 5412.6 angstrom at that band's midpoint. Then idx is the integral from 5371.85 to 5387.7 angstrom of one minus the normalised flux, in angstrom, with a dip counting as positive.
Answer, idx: 0.4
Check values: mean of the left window 7.47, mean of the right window 7.66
